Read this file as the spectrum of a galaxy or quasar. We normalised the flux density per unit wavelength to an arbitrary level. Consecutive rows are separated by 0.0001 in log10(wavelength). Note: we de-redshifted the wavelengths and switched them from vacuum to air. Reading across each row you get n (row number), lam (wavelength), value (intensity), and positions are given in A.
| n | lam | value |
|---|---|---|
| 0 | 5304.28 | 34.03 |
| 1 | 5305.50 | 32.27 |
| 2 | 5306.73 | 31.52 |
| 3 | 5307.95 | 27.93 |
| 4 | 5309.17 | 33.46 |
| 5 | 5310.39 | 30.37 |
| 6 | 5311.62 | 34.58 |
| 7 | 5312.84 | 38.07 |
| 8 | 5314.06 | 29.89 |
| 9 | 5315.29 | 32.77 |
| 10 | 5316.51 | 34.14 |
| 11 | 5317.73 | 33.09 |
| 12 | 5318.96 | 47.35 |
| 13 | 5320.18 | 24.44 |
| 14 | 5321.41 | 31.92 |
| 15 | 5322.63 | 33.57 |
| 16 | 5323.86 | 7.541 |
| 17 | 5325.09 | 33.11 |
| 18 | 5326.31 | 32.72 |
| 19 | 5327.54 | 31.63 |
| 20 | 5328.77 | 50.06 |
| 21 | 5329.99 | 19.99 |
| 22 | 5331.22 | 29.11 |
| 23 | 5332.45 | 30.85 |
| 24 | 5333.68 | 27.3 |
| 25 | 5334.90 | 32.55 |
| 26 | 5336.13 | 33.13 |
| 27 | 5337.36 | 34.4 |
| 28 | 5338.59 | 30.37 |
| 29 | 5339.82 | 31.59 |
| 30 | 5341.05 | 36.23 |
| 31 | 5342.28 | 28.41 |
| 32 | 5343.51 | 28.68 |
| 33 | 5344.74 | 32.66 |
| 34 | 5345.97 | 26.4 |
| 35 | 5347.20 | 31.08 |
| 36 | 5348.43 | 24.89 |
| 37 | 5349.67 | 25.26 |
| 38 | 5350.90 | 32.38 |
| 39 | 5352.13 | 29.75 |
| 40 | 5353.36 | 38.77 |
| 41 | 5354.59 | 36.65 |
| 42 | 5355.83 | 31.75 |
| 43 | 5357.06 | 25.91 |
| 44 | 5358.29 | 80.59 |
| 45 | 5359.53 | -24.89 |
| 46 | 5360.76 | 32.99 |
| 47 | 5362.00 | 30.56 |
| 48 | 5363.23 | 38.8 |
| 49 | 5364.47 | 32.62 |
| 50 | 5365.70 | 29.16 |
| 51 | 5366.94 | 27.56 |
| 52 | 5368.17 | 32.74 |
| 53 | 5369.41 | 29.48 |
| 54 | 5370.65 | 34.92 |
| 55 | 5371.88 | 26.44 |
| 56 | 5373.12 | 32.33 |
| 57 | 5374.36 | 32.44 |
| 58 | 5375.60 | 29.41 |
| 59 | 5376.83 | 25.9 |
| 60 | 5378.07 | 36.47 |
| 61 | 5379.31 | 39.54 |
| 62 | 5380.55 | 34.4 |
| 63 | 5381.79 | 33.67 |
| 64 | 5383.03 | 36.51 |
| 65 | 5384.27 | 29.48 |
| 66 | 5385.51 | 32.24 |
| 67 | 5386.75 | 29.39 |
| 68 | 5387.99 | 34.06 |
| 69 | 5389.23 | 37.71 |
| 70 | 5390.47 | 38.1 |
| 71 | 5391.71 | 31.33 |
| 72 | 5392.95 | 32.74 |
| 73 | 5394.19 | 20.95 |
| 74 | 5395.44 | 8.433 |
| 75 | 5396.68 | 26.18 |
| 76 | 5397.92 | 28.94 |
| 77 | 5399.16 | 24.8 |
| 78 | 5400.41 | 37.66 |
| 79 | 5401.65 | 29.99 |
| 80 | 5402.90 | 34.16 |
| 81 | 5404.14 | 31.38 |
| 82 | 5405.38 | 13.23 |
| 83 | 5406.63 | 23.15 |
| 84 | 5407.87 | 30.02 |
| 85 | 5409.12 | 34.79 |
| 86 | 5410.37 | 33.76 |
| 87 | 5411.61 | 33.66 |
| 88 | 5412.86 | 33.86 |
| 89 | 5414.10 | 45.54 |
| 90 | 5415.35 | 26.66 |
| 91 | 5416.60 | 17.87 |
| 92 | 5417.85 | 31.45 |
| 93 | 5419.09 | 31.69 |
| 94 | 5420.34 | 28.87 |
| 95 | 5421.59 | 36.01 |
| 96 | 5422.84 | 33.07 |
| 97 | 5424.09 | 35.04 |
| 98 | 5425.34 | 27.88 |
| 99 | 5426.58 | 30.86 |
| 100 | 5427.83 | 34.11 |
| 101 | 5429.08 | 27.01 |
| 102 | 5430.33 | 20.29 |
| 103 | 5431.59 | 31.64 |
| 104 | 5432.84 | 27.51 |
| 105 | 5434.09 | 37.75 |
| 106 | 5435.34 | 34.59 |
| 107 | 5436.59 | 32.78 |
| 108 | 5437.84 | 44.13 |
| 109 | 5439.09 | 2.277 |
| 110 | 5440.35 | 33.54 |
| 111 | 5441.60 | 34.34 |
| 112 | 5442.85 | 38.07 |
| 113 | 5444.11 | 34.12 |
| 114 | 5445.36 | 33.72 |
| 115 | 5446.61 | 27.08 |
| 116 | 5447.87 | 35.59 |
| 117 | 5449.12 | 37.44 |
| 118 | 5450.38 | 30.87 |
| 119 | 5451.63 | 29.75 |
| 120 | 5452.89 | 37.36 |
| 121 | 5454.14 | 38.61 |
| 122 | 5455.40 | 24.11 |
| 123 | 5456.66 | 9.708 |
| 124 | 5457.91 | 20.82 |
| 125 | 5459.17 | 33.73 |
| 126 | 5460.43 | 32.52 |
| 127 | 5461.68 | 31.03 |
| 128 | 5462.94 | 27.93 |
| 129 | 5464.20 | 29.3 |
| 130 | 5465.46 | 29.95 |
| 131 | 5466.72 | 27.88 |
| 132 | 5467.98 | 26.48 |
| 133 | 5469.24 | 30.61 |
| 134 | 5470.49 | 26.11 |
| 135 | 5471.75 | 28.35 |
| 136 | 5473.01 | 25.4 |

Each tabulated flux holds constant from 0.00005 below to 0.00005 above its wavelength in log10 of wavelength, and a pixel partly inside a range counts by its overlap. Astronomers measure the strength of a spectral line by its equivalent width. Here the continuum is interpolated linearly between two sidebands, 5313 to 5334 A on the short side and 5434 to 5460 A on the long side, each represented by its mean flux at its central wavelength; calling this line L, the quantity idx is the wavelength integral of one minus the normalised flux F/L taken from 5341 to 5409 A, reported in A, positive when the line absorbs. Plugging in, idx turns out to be 1.6 A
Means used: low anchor 31.3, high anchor 30.8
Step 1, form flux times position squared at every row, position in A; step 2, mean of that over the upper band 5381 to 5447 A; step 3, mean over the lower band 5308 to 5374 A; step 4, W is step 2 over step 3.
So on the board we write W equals 1.00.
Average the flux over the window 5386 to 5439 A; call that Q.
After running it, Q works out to 30.3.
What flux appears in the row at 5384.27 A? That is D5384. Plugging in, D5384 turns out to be 29.48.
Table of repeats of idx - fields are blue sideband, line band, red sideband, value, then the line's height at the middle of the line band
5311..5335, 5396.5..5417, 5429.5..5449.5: 1.0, 31.5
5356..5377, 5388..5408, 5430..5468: 1.5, 30.4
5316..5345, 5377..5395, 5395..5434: -1.6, 30.2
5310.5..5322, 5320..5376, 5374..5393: 4.9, 33.6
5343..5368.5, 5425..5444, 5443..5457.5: 0.1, 30.8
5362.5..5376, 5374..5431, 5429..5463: 0.9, 31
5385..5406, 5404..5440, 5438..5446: -0.5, 29.6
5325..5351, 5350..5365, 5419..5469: -0.6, 30.9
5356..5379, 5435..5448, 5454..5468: -1.7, 28.1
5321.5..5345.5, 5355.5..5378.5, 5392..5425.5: -0.5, 30.1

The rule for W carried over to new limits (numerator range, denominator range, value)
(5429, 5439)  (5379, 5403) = 1.01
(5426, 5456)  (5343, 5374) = 1.06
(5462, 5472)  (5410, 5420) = 0.91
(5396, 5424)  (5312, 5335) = 0.99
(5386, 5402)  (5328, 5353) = 0.97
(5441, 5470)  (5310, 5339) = 1.01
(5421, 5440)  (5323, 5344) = 1.03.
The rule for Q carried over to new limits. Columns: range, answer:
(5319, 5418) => 30.7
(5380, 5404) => 30.6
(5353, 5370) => 31.5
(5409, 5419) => 32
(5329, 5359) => 32.5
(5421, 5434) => 30.6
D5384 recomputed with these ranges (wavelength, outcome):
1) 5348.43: 24.89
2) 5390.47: 38.1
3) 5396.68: 26.18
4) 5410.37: 33.76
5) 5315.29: 32.77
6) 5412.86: 33.86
